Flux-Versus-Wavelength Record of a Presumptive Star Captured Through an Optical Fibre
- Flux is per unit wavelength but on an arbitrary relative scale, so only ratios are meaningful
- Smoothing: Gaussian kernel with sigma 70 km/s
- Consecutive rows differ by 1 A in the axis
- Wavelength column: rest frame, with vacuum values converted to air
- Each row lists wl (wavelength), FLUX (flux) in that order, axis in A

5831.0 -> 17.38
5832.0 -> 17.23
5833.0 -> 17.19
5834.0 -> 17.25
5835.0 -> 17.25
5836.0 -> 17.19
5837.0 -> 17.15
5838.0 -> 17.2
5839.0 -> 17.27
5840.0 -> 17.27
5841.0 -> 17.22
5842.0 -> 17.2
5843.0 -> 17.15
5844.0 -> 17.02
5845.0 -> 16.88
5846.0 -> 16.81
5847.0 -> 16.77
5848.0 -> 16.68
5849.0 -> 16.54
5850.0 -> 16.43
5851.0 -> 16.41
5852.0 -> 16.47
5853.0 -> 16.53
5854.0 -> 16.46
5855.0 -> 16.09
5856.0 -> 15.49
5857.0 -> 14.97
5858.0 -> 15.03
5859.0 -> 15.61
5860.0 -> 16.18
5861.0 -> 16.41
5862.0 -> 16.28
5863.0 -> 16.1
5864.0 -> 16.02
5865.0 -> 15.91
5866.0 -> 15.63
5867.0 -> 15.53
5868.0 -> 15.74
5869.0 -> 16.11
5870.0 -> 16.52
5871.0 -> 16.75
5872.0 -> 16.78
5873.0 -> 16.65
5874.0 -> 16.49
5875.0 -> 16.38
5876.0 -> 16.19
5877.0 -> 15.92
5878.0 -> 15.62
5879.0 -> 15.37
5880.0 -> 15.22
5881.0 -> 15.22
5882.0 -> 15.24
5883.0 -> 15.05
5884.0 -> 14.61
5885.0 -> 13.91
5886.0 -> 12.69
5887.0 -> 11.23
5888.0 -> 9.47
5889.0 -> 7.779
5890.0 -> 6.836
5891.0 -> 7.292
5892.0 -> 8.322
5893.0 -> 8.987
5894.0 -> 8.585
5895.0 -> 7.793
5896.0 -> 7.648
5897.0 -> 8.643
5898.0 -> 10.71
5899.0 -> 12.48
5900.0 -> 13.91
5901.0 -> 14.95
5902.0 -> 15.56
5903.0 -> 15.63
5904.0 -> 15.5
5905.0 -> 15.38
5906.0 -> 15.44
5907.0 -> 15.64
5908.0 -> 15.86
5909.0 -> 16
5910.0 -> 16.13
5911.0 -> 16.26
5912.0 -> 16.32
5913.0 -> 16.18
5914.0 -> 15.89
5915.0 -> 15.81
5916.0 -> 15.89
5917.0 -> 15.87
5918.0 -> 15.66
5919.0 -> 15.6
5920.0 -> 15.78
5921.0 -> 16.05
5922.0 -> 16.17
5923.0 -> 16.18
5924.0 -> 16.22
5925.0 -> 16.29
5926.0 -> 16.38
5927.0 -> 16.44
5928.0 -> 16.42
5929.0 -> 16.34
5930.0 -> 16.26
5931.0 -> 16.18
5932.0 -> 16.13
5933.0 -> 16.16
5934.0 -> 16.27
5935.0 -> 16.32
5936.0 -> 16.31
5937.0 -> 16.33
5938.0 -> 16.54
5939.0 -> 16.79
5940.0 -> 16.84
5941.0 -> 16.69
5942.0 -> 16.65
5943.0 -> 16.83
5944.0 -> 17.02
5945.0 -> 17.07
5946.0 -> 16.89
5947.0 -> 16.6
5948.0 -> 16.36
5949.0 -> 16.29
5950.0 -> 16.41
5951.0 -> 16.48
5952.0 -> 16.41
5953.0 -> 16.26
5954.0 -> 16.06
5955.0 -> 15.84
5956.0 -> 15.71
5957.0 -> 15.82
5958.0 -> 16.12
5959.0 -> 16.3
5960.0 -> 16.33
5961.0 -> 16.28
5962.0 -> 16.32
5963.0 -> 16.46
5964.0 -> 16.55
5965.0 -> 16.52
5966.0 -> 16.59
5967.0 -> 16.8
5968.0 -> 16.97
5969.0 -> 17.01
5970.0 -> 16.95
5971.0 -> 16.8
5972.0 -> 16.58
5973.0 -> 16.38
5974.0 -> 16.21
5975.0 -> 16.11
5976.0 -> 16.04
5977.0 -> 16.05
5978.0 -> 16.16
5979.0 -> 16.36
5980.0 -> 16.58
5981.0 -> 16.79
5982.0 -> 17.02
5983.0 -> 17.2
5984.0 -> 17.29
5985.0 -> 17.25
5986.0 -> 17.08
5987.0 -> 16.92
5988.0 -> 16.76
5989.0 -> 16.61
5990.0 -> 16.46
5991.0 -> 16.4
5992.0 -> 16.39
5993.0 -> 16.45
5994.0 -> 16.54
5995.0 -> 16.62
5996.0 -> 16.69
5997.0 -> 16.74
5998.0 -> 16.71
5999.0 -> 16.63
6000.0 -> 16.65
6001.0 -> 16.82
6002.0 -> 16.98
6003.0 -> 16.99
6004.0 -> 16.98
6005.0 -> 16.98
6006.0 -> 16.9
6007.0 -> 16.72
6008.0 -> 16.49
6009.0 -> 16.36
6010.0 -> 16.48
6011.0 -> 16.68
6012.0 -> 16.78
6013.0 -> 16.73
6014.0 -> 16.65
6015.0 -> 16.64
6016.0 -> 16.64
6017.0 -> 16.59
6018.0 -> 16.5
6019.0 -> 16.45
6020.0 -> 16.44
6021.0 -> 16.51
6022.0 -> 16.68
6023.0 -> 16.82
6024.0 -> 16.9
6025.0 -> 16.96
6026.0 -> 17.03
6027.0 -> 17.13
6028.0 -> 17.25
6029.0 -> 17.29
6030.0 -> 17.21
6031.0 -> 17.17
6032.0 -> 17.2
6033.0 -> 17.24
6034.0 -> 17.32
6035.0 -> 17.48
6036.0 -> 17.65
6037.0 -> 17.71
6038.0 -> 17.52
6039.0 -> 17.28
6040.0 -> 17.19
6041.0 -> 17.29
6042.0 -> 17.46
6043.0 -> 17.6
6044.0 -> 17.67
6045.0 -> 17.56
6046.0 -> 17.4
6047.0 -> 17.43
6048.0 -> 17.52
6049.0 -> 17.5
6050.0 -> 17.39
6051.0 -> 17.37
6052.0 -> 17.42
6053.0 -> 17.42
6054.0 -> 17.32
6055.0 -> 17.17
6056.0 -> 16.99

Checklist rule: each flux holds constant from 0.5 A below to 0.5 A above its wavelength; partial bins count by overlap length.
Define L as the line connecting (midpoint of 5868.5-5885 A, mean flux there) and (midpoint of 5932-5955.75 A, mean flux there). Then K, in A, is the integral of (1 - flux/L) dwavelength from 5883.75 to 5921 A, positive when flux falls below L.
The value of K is 6.8 A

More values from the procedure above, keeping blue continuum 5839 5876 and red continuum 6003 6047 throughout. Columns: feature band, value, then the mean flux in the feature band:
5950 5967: 0.5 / 16.3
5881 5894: 4.3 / 11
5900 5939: 1.4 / 16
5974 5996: 0.3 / 16.6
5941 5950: 0.0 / 16.7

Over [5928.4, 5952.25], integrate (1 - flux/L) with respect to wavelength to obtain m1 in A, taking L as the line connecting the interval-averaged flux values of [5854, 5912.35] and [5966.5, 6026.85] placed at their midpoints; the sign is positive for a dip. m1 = -1.7 A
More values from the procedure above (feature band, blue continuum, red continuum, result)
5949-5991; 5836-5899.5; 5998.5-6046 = -0.81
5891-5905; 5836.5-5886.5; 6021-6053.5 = 4.22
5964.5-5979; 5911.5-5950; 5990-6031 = 0.02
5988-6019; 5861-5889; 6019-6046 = 0.31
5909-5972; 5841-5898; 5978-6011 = -2.34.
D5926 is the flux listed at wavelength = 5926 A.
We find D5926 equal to 16.38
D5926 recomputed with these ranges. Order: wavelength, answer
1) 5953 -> 16.26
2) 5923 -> 16.18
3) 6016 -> 16.64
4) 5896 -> 7.648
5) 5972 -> 16.58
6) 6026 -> 17.03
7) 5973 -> 16.38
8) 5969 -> 17.01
